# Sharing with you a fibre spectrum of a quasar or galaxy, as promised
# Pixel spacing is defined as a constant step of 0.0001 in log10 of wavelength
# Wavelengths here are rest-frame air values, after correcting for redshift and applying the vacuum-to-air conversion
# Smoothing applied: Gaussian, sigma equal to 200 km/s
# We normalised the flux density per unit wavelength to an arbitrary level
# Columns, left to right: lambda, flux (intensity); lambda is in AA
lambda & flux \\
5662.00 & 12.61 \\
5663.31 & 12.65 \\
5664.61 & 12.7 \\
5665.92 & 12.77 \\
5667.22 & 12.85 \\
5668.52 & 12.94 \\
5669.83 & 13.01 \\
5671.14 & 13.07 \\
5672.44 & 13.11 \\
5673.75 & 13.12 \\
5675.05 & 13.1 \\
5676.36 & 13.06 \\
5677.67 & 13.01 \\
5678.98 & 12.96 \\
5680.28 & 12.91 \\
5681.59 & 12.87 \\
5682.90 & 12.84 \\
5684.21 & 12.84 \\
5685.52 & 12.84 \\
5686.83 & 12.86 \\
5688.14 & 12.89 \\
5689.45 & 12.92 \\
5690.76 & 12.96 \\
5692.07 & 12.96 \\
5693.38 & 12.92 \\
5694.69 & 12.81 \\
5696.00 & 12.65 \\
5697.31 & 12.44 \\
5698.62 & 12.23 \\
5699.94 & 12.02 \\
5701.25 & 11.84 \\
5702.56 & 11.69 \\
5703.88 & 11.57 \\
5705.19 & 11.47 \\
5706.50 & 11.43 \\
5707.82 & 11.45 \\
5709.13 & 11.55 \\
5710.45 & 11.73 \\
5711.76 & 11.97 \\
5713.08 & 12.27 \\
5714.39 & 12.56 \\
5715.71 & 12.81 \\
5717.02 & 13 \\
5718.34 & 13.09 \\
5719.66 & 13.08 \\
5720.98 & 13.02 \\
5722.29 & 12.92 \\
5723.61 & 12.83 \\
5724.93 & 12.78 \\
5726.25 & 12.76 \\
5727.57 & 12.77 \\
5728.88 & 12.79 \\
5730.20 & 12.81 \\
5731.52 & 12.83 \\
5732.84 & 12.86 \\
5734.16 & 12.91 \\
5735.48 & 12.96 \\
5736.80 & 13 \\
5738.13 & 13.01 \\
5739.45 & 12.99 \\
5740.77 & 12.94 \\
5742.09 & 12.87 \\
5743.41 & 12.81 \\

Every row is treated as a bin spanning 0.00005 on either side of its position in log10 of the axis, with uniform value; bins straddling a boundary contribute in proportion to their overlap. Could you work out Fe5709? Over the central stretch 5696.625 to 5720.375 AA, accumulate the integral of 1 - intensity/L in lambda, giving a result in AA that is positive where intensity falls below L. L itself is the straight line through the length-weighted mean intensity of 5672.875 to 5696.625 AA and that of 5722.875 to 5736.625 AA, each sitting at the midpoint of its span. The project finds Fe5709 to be 1.4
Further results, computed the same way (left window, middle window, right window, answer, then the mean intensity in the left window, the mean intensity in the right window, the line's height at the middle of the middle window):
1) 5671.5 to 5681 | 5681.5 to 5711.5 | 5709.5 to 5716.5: 0.7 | 13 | 12.3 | 12.6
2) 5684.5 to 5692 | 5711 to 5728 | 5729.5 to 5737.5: 0.2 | 12.9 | 12.9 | 12.9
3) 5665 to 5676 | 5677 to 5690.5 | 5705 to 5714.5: -0.3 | 13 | 11.8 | 12.6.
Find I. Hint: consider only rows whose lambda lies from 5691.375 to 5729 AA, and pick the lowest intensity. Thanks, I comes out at 11.43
